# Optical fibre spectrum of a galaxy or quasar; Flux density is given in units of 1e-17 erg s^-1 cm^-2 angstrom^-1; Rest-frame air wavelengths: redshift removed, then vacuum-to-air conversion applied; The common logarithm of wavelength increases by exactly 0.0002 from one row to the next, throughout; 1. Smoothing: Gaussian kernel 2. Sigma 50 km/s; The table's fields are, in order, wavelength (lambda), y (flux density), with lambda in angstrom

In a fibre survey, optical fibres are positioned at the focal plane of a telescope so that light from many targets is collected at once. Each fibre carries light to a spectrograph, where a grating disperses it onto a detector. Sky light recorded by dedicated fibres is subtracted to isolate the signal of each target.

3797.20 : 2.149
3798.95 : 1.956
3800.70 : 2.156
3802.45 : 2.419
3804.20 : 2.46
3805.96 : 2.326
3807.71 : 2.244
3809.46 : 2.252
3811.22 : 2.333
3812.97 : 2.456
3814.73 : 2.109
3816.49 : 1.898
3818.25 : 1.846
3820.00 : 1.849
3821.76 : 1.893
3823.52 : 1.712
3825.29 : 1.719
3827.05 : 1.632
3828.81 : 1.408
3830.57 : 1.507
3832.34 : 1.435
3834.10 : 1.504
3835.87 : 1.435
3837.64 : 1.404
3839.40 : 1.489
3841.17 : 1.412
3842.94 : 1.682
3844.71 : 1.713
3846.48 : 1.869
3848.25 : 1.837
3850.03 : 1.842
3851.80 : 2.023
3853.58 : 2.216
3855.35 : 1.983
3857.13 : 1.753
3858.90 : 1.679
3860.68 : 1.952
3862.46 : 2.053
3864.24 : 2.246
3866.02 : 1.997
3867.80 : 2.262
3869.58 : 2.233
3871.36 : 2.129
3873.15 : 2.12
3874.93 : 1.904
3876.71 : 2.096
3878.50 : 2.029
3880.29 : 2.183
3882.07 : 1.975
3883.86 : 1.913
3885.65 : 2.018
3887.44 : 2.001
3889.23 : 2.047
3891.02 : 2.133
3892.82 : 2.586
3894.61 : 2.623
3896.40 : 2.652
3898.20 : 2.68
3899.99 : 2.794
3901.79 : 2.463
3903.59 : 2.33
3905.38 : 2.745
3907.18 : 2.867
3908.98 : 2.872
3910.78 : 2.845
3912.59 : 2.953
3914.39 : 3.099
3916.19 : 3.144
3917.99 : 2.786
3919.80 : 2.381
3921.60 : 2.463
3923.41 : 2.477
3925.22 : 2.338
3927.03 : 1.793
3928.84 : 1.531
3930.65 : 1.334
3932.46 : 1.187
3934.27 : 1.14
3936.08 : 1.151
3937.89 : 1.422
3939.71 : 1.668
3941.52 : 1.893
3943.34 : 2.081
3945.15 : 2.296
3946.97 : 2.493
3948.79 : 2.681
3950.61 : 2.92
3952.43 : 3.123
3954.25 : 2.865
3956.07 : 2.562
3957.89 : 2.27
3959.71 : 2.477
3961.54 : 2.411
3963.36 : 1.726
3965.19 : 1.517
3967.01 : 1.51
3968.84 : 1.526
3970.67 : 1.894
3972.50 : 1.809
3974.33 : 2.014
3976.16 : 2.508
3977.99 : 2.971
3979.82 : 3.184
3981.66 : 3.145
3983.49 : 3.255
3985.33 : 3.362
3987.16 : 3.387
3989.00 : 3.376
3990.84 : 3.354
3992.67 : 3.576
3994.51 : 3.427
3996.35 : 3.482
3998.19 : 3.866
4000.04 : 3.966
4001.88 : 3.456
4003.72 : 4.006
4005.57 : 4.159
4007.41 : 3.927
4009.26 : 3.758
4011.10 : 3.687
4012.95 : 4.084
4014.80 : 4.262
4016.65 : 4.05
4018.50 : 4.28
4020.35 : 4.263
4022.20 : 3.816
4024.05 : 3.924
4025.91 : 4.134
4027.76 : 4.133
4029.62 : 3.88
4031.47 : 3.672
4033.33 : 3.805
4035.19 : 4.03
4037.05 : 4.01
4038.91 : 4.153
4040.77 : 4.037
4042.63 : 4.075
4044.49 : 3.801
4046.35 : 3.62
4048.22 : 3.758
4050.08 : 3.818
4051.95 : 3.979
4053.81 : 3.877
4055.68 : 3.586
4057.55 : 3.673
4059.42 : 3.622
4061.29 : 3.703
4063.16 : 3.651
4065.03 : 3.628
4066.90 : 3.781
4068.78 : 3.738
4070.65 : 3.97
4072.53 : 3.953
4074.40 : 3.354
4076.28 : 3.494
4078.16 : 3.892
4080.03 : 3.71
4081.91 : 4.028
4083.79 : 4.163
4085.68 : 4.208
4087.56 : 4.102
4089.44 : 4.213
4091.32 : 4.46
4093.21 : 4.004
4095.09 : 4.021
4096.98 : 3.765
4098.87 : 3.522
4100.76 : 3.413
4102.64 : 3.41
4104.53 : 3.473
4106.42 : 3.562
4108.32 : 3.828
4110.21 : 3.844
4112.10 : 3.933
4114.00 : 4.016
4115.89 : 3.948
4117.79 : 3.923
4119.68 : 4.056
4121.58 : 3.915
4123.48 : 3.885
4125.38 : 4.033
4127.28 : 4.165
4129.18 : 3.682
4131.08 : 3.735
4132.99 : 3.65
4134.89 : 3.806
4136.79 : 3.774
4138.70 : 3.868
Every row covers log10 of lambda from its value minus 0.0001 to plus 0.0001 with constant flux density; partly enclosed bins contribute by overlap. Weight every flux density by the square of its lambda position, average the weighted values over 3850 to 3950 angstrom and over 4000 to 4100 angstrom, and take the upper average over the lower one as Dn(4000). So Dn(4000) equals 1.9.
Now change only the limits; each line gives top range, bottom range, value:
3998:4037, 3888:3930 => 1.65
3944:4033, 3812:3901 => 1.74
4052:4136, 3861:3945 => 1.91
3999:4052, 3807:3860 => 2.42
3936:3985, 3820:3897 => 1.27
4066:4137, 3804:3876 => 2.32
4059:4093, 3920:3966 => 1.99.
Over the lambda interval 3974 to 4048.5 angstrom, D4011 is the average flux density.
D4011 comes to 3.71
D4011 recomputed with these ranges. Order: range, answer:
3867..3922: 2.43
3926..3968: 2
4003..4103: 3.89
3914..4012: 2.63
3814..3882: 1.85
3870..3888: 2.04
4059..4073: 3.75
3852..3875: 2.04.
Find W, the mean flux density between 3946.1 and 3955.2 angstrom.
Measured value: 2.82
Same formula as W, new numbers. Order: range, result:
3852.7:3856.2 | 2.1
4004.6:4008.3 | 4.04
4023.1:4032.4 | 3.95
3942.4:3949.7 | 2.38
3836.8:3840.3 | 1.45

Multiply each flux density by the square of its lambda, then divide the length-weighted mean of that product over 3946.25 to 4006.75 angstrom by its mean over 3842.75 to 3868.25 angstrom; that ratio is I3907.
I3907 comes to 1.57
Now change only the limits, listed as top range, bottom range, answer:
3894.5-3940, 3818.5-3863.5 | 1.38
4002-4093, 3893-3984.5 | 1.77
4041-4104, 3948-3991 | 1.57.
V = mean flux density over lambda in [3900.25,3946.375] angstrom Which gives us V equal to 2.22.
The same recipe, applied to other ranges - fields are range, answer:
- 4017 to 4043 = 4.01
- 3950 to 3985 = 2.42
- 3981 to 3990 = 3.31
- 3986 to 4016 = 3.74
